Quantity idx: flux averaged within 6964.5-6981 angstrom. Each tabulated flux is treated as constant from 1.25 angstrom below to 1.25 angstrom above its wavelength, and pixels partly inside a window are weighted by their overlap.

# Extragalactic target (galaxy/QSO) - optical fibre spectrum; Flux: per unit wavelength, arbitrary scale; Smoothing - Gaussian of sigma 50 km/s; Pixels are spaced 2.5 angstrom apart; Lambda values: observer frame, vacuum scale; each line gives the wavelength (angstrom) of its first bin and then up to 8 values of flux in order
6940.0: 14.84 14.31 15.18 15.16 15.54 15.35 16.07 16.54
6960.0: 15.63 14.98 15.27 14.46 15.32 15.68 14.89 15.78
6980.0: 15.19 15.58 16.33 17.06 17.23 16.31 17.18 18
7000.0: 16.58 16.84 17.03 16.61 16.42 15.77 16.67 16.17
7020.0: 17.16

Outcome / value 15.2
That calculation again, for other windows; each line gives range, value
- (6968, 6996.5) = 16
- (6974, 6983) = 15.4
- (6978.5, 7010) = 16.6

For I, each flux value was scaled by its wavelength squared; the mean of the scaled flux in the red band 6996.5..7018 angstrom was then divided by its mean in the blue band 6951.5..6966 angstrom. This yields 1.08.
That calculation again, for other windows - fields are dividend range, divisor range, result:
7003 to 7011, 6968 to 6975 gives 1.10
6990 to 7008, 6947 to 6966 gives 1.10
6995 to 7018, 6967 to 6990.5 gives 1.07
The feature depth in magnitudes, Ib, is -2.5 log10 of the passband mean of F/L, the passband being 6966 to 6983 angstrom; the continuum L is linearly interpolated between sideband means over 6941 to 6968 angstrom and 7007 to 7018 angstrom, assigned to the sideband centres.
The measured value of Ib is 0.03 mag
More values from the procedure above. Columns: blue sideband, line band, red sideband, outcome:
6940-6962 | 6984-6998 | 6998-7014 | -0.045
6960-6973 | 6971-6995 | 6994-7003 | 0.010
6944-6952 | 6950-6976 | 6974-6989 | 0.008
